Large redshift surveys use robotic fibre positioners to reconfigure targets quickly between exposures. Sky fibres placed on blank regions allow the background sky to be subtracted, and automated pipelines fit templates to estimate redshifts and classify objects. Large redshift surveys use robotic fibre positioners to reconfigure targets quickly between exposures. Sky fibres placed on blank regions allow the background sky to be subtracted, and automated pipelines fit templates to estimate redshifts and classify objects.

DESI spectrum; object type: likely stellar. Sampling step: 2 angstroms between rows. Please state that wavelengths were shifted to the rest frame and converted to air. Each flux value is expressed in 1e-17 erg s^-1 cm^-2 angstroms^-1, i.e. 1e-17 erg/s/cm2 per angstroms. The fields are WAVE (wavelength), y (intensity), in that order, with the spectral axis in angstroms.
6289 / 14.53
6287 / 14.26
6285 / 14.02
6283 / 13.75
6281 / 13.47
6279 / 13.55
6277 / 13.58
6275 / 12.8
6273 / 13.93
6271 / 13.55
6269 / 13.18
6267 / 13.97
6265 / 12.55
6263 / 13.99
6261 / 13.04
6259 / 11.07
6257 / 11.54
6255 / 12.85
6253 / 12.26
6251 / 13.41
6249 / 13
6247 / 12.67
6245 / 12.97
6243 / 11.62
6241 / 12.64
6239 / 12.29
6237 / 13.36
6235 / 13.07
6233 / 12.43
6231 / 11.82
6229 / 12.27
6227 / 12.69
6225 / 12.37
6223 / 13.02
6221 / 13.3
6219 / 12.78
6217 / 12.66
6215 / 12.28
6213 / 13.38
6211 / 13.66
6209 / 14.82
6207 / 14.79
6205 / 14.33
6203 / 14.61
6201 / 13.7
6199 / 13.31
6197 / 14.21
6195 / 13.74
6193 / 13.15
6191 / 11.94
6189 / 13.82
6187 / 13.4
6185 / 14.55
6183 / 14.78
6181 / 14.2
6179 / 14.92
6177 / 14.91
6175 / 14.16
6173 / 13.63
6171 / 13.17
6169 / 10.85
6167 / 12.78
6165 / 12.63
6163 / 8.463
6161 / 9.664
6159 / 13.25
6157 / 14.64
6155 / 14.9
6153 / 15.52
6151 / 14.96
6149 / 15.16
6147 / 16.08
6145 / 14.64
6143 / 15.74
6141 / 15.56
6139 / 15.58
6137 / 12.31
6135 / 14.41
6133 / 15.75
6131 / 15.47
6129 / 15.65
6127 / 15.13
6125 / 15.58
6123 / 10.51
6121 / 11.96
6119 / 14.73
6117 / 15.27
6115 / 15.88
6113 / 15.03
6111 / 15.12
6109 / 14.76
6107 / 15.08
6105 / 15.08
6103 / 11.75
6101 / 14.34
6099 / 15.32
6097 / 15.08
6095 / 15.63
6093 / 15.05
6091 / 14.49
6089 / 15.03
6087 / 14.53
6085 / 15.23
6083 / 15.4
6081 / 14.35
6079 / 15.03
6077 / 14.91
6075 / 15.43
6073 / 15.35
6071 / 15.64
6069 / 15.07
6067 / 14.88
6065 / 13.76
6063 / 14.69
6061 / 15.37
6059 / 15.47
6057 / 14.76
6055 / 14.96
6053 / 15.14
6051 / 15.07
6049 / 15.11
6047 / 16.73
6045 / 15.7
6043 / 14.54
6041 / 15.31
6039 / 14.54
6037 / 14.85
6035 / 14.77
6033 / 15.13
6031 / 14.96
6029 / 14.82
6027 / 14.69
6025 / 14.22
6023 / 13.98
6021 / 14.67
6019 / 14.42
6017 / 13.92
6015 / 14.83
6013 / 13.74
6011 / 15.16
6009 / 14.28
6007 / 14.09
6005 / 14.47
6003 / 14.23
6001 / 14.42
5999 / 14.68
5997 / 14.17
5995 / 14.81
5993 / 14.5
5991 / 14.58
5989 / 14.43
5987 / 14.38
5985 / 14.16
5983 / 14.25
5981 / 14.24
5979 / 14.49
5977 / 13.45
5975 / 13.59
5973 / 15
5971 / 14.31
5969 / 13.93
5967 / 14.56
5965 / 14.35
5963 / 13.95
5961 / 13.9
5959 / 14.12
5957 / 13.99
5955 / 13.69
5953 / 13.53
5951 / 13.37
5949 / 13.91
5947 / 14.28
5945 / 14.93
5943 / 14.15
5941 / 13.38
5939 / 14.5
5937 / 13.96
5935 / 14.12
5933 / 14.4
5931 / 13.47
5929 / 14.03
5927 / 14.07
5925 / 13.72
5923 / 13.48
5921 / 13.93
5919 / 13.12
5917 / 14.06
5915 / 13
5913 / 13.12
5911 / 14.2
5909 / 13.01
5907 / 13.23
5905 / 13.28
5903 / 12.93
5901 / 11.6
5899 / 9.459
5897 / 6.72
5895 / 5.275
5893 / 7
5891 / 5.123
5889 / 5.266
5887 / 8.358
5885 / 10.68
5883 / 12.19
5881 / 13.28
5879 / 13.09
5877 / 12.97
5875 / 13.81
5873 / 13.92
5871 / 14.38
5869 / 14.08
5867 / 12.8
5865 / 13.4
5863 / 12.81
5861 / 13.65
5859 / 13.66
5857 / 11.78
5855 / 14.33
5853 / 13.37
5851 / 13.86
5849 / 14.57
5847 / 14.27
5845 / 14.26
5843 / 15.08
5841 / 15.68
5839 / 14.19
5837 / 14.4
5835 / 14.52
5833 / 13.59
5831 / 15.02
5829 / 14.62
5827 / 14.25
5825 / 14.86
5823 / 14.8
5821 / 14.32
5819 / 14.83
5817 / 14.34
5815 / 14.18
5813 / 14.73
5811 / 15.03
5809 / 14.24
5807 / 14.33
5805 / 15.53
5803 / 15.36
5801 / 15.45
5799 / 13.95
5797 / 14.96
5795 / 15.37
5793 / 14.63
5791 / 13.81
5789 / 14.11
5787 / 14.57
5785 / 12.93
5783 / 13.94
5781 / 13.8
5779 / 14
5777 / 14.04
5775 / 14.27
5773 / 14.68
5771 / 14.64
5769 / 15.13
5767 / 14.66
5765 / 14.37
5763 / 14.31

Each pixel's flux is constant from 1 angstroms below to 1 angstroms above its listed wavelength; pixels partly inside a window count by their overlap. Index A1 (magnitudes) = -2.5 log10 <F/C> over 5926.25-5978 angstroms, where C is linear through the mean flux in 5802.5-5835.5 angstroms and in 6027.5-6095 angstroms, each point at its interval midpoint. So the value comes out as 0.06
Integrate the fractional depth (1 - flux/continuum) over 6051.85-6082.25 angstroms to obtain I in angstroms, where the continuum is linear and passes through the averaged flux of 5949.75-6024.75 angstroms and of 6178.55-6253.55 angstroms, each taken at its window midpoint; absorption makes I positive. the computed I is -2.4 angstroms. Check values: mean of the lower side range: 14.2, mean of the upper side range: 13.3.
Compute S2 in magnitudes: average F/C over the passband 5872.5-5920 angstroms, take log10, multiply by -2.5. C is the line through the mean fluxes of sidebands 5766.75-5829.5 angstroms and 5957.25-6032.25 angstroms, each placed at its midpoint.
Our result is 0.28 mag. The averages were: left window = 14.5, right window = 14.3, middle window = 11.2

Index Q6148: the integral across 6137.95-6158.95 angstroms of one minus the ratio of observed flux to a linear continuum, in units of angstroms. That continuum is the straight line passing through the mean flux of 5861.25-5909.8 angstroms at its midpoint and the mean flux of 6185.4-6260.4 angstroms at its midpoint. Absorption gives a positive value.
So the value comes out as -4.25 angstroms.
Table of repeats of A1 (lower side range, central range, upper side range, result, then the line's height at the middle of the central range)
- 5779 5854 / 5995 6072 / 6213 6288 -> -0.08 mag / 13.7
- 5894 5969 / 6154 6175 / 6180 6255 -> 0.06 mag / 13.2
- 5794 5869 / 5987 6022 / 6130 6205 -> -0.02 mag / 14.1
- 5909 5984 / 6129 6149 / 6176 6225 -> -0.10 mag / 13.8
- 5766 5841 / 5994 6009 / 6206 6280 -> -0.05 mag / 13.8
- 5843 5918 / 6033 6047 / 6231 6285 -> -0.21 mag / 12.5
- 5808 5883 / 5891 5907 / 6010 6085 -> 0.45 mag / 14.3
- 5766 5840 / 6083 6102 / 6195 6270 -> -0.11 mag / 13.5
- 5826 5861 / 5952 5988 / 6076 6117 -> 0.03 mag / 14.5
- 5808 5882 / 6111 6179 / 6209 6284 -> -0.07 mag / 13.2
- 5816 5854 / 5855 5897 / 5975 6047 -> 0.27 mag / 14.5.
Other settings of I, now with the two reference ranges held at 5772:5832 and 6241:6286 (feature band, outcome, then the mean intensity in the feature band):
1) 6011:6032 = -1.0 angstroms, 14.5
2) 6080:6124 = -3.2 angstroms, 14.5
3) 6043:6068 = -2.6 angstroms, 15.1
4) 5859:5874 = 0.7 angstroms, 13.6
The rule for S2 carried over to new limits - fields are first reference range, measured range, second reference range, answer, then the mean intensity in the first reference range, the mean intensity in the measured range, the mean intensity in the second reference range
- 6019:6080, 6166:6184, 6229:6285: 0.00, 15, 13.7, 12.9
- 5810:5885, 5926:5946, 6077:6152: 0.01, 14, 14.1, 14.8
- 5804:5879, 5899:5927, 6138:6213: 0.07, 14.2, 13.2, 13.9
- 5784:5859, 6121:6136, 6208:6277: -0.09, 14.4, 14.5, 12.9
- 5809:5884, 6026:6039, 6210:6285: -0.10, 14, 14.8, 12.9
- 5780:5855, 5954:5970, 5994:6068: 0.04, 14.5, 14.1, 14.7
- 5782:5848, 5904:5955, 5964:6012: 0.05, 14.5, 13.8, 14.4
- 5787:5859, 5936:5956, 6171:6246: 0.01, 14.5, 14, 13.4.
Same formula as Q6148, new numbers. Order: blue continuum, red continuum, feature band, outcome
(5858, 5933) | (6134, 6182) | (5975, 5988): -1.5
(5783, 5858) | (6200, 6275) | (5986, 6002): -0.8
